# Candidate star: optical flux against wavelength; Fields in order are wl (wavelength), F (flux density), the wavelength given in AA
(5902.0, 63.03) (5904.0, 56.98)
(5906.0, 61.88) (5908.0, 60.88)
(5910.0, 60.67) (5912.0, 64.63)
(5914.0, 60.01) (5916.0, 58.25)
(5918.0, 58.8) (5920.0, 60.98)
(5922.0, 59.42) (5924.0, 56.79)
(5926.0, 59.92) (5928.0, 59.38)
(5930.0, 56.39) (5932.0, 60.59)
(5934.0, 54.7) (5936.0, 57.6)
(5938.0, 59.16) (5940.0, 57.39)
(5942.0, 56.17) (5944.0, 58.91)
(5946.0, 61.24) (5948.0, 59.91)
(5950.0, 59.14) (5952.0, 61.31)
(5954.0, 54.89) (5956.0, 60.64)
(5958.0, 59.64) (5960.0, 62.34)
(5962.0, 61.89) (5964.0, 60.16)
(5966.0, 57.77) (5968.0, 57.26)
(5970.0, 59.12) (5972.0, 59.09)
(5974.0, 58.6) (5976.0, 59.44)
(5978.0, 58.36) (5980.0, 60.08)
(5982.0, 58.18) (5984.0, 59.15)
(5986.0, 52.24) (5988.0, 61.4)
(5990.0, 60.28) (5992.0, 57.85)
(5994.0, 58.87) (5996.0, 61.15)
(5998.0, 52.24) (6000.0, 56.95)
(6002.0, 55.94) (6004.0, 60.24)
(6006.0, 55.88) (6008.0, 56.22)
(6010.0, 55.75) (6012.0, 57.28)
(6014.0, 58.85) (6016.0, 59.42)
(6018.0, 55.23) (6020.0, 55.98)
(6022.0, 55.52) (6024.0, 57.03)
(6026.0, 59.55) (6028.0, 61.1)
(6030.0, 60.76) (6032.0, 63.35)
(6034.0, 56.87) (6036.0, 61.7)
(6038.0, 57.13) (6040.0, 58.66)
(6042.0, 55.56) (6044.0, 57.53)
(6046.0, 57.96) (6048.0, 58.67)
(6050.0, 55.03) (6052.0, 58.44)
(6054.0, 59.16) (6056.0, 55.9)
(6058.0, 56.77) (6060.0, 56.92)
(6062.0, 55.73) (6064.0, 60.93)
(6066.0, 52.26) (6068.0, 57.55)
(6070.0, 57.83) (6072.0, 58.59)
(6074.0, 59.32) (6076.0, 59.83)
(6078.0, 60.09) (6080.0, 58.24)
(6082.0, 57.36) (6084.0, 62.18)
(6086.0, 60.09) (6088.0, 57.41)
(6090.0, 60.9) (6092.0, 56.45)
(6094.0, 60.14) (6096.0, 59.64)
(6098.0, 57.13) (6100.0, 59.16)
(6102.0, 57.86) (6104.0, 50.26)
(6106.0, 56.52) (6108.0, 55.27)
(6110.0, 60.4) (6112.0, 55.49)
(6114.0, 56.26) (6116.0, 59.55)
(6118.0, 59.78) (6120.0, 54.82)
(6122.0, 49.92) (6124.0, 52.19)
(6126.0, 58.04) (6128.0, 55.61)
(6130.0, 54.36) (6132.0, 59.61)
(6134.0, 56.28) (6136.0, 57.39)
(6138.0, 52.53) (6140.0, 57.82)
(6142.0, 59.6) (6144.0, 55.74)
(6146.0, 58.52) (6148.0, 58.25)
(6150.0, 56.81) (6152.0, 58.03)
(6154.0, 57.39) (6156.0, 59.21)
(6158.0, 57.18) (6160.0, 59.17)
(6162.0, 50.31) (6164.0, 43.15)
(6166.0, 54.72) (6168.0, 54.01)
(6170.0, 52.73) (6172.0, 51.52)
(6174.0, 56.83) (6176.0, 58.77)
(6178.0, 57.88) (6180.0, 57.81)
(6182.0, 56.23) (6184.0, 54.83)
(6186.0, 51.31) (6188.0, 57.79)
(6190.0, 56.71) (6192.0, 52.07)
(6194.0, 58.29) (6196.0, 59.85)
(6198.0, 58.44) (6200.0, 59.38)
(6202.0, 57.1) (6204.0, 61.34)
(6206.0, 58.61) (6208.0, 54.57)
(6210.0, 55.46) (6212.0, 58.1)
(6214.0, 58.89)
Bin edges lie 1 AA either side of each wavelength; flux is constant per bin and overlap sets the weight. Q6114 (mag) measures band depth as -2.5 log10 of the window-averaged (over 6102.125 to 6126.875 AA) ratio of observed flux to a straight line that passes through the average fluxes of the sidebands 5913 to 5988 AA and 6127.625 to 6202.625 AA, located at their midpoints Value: 0.02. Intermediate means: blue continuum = 58.8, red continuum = 56.1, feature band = 55.8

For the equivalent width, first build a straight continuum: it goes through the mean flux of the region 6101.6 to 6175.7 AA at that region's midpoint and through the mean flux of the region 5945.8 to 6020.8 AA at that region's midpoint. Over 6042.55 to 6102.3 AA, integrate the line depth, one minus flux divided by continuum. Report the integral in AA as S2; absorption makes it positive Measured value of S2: -1.3 AA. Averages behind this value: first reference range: 58.4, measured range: 58.2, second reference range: 55.8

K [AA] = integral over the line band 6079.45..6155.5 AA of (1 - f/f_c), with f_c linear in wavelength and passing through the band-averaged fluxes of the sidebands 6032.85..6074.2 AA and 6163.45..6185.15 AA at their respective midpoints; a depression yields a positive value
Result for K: -1.6 AA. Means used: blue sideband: 57.5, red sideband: 54.6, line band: 57.2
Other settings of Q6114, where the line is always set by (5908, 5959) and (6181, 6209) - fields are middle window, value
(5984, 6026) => 0.02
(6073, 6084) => -0.03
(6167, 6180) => 0.03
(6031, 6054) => 0.00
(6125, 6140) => 0.02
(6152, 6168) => 0.05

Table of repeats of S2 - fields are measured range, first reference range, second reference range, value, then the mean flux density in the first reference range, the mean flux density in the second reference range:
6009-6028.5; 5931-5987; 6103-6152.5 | 0.1 AA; 58.7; 56.3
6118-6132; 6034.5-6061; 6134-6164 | 0.5 AA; 57.6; 56.5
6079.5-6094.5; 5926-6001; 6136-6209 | -0.5 AA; 58.7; 56.3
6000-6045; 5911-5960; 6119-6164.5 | -0.2 AA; 59.1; 55.9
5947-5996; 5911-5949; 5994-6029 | -0.8 AA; 59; 57.4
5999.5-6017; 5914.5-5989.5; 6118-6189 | 0.2 AA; 58.8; 55.7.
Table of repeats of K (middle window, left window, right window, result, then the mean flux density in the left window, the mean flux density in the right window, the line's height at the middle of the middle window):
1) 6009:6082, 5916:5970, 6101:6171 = -0.8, 58.9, 55.9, 57.3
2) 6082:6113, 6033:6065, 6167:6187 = -0.6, 57.7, 55.2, 56.7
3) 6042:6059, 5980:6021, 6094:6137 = -0.1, 57.5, 56.5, 57.1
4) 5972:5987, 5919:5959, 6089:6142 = 0.0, 58.7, 56.7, 58.3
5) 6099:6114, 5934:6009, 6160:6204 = 0.0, 58.5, 55.5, 56.5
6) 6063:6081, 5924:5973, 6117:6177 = -0.4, 58.9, 55.7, 56.9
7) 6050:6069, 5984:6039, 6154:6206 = 0.1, 58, 55.9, 57.4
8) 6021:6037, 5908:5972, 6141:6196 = -0.4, 59.2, 55.8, 57.9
